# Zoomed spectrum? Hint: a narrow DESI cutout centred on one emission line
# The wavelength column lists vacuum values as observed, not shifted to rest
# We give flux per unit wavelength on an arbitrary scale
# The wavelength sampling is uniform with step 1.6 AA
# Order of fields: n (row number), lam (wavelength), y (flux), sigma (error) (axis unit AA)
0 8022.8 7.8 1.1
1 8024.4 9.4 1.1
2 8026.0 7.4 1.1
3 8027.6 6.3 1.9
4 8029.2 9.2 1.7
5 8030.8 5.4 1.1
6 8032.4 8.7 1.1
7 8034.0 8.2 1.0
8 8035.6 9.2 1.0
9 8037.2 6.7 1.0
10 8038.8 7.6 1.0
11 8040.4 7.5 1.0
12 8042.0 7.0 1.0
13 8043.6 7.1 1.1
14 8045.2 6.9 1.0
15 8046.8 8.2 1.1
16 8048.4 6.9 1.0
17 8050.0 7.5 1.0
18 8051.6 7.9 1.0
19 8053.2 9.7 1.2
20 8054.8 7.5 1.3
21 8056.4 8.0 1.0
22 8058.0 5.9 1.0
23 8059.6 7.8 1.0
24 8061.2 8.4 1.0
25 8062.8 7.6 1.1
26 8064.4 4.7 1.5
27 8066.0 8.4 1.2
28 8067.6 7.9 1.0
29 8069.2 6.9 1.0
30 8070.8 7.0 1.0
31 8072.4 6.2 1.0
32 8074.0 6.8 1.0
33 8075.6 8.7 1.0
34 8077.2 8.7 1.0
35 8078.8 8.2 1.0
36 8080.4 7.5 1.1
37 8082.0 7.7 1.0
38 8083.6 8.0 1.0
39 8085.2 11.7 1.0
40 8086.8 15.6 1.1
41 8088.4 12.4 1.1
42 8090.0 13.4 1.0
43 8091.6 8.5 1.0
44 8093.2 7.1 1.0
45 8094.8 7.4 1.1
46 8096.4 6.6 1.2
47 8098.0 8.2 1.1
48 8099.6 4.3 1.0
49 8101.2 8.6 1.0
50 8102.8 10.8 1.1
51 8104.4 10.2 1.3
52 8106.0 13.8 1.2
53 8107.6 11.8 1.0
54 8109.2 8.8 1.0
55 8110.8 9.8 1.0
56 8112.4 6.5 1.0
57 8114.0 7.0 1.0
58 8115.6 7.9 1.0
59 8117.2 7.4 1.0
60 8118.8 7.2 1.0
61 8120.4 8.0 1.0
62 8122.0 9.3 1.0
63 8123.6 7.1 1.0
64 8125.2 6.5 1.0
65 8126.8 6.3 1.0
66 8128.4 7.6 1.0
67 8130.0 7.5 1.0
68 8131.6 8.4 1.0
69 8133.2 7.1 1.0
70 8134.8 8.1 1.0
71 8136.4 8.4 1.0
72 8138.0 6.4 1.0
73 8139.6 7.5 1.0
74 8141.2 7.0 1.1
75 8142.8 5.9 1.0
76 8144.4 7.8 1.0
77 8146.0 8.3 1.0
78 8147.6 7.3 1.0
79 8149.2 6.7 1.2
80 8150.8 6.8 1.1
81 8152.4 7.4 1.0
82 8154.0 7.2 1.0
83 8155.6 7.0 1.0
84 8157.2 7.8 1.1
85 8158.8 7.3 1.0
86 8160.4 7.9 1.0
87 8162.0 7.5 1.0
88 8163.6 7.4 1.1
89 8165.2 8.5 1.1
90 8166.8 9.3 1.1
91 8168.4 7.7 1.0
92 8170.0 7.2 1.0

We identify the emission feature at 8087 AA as [S II] 6716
